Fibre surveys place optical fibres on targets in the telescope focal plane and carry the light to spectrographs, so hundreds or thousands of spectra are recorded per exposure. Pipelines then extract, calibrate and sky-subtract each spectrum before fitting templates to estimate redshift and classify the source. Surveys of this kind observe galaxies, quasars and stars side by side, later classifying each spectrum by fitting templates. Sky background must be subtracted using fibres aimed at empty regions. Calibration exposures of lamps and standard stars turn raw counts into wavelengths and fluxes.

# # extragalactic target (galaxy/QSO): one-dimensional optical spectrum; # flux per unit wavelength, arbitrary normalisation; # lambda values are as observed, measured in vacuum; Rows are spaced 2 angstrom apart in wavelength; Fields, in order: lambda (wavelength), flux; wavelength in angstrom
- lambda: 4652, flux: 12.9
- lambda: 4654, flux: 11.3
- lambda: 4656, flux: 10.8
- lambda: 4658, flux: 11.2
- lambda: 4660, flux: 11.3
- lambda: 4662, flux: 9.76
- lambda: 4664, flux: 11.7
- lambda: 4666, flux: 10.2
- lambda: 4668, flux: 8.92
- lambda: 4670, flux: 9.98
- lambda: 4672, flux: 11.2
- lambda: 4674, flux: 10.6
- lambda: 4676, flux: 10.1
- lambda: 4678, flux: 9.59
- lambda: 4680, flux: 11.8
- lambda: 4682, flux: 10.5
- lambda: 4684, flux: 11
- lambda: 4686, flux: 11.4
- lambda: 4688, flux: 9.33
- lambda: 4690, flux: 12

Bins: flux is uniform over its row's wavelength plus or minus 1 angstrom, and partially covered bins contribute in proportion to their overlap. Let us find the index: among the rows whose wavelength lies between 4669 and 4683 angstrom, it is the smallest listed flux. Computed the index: 9.59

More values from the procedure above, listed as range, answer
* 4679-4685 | 10.5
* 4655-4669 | 8.92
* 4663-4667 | 10.2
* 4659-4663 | 9.76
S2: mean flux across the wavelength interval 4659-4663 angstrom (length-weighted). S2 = 10.5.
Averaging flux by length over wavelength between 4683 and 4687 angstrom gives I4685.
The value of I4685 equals 11.2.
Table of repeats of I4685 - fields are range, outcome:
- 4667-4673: 10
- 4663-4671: 10.2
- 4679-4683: 11.2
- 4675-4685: 10.6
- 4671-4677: 10.6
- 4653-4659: 11.1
